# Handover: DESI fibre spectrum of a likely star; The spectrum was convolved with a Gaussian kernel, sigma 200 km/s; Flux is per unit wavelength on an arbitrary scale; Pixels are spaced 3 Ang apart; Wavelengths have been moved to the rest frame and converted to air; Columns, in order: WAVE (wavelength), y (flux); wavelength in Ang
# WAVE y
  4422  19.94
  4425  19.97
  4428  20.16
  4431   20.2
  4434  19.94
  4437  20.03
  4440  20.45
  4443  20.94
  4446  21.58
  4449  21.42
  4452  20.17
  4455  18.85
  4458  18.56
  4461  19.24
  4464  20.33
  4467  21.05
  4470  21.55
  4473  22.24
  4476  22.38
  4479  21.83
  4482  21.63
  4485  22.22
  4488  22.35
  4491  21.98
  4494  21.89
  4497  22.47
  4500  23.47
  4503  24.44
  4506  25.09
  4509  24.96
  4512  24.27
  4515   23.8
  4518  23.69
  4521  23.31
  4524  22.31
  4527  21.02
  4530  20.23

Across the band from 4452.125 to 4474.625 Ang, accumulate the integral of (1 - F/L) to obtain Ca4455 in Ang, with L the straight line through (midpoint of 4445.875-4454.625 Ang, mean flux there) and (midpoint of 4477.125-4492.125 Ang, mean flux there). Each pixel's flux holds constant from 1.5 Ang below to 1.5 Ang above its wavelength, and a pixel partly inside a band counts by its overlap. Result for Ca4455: 1.00 Ang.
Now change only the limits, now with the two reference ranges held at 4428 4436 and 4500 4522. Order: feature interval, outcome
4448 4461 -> 1.0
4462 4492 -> 1.0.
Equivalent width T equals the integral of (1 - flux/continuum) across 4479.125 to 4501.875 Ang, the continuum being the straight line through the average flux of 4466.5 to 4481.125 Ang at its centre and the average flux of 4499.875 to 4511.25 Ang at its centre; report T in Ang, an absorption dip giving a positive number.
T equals 1.0 Ang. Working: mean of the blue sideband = 21.9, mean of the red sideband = 24.6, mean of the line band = 22.3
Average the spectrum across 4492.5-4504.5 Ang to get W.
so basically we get 23.1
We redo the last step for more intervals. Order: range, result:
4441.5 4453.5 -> 21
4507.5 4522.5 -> 24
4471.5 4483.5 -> 22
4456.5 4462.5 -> 18.9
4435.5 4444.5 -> 20.5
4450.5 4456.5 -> 19.5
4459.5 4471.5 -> 20.5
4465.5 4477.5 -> 21.8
